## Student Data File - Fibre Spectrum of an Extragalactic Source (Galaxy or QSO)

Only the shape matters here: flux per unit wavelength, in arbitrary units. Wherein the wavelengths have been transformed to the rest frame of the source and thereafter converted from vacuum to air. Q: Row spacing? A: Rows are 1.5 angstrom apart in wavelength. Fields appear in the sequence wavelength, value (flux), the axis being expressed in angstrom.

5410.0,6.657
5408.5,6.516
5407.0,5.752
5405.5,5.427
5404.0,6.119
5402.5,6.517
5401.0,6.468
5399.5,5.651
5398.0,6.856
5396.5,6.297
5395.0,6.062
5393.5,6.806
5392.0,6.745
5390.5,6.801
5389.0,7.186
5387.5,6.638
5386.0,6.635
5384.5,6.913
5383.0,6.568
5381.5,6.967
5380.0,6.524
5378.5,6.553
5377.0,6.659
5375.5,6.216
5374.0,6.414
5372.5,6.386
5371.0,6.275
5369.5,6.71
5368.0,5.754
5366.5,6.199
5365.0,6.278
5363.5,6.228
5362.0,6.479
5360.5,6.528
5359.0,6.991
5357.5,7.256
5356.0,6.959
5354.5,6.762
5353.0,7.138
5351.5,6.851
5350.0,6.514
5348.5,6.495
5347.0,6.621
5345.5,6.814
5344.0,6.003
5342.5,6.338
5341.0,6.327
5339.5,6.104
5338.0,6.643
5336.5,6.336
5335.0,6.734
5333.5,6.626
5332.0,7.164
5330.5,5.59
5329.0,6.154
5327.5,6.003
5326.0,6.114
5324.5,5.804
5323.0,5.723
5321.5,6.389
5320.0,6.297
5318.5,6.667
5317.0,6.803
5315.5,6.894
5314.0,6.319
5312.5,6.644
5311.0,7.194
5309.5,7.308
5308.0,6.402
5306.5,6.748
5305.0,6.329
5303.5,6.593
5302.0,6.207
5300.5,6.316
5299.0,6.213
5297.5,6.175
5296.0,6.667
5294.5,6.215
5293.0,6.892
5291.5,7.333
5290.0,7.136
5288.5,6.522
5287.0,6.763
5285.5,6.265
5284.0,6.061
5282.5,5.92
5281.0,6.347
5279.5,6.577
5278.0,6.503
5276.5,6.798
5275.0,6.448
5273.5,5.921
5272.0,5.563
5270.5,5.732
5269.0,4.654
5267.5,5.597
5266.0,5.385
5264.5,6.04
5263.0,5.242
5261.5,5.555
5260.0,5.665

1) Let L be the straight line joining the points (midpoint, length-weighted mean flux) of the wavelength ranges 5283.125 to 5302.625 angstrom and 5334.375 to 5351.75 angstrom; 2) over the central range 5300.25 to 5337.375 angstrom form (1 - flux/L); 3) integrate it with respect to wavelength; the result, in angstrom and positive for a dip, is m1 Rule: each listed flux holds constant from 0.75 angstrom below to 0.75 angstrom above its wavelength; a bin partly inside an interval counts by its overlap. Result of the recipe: 0.2 angstrom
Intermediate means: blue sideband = 6.52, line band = 6.46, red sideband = 6.47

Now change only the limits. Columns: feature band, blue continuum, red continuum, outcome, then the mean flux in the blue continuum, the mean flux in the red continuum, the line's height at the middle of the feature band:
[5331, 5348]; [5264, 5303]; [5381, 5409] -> -0.4 angstrom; 6.24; 6.46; 6.35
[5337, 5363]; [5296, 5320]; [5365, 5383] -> -0.6 angstrom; 6.58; 6.42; 6.48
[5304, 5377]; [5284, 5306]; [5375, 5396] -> 1.2 angstrom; 6.53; 6.66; 6.6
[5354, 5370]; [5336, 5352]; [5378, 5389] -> 0.1 angstrom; 6.45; 6.72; 6.58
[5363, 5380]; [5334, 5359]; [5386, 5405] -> 0.6 angstrom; 6.63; 6.5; 6.56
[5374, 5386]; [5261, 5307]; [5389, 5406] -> -0.5 angstrom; 6.22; 6.39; 6.36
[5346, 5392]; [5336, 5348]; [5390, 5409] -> -1.9 angstrom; 6.4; 6.3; 6.35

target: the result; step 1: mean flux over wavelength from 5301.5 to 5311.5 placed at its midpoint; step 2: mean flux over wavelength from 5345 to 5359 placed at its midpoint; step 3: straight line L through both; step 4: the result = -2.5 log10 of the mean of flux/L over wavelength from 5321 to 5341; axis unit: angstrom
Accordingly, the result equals 0.08 mag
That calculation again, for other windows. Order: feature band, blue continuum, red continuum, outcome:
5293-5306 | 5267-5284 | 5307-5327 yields -0.01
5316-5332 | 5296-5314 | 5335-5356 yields 0.06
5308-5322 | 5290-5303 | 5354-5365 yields -0.02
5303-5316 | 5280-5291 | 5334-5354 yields -0.04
